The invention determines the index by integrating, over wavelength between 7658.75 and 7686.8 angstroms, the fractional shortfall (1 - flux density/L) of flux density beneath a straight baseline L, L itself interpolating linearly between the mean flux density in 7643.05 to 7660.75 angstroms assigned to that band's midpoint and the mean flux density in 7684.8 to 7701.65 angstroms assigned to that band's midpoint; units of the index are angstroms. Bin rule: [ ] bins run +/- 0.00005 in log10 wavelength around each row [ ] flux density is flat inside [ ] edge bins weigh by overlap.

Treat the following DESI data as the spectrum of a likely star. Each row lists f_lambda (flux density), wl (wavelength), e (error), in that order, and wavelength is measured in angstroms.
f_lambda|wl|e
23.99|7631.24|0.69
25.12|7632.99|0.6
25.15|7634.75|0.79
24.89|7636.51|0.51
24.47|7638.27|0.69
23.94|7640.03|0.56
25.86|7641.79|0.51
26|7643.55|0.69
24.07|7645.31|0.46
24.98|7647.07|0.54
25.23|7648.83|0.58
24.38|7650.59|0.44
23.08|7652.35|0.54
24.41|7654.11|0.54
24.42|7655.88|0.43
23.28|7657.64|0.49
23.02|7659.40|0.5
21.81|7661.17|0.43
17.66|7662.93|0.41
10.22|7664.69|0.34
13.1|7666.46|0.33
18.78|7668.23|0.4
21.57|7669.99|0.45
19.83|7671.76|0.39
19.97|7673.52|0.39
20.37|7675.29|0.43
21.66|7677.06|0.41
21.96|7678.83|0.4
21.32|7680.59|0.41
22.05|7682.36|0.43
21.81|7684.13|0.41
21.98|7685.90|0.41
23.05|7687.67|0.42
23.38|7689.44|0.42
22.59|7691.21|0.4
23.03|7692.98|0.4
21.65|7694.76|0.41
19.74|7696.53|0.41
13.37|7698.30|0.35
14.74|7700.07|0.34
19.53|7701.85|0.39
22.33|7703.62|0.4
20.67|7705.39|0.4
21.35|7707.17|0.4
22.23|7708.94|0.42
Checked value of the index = 3.0 angstroms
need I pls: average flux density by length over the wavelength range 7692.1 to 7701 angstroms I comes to 18.5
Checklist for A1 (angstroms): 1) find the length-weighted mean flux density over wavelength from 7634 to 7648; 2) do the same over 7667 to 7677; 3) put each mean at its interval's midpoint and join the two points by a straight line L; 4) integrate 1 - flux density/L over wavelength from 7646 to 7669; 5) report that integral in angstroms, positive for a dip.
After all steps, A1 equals 1.3 angstroms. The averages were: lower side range 24.9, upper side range 20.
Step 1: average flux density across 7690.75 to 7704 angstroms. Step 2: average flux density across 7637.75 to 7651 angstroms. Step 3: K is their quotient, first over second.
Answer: 0.8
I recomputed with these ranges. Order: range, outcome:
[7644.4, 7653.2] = 24.4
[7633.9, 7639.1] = 24.8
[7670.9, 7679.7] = 20.8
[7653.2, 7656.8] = 24.4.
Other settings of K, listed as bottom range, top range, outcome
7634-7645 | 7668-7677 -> 0.81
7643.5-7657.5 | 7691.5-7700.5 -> 0.78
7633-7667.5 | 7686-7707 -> 0.90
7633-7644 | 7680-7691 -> 0.89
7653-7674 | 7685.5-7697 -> 1.12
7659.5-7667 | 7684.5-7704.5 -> 1.24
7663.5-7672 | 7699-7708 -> 1.19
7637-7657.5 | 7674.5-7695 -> 0.90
